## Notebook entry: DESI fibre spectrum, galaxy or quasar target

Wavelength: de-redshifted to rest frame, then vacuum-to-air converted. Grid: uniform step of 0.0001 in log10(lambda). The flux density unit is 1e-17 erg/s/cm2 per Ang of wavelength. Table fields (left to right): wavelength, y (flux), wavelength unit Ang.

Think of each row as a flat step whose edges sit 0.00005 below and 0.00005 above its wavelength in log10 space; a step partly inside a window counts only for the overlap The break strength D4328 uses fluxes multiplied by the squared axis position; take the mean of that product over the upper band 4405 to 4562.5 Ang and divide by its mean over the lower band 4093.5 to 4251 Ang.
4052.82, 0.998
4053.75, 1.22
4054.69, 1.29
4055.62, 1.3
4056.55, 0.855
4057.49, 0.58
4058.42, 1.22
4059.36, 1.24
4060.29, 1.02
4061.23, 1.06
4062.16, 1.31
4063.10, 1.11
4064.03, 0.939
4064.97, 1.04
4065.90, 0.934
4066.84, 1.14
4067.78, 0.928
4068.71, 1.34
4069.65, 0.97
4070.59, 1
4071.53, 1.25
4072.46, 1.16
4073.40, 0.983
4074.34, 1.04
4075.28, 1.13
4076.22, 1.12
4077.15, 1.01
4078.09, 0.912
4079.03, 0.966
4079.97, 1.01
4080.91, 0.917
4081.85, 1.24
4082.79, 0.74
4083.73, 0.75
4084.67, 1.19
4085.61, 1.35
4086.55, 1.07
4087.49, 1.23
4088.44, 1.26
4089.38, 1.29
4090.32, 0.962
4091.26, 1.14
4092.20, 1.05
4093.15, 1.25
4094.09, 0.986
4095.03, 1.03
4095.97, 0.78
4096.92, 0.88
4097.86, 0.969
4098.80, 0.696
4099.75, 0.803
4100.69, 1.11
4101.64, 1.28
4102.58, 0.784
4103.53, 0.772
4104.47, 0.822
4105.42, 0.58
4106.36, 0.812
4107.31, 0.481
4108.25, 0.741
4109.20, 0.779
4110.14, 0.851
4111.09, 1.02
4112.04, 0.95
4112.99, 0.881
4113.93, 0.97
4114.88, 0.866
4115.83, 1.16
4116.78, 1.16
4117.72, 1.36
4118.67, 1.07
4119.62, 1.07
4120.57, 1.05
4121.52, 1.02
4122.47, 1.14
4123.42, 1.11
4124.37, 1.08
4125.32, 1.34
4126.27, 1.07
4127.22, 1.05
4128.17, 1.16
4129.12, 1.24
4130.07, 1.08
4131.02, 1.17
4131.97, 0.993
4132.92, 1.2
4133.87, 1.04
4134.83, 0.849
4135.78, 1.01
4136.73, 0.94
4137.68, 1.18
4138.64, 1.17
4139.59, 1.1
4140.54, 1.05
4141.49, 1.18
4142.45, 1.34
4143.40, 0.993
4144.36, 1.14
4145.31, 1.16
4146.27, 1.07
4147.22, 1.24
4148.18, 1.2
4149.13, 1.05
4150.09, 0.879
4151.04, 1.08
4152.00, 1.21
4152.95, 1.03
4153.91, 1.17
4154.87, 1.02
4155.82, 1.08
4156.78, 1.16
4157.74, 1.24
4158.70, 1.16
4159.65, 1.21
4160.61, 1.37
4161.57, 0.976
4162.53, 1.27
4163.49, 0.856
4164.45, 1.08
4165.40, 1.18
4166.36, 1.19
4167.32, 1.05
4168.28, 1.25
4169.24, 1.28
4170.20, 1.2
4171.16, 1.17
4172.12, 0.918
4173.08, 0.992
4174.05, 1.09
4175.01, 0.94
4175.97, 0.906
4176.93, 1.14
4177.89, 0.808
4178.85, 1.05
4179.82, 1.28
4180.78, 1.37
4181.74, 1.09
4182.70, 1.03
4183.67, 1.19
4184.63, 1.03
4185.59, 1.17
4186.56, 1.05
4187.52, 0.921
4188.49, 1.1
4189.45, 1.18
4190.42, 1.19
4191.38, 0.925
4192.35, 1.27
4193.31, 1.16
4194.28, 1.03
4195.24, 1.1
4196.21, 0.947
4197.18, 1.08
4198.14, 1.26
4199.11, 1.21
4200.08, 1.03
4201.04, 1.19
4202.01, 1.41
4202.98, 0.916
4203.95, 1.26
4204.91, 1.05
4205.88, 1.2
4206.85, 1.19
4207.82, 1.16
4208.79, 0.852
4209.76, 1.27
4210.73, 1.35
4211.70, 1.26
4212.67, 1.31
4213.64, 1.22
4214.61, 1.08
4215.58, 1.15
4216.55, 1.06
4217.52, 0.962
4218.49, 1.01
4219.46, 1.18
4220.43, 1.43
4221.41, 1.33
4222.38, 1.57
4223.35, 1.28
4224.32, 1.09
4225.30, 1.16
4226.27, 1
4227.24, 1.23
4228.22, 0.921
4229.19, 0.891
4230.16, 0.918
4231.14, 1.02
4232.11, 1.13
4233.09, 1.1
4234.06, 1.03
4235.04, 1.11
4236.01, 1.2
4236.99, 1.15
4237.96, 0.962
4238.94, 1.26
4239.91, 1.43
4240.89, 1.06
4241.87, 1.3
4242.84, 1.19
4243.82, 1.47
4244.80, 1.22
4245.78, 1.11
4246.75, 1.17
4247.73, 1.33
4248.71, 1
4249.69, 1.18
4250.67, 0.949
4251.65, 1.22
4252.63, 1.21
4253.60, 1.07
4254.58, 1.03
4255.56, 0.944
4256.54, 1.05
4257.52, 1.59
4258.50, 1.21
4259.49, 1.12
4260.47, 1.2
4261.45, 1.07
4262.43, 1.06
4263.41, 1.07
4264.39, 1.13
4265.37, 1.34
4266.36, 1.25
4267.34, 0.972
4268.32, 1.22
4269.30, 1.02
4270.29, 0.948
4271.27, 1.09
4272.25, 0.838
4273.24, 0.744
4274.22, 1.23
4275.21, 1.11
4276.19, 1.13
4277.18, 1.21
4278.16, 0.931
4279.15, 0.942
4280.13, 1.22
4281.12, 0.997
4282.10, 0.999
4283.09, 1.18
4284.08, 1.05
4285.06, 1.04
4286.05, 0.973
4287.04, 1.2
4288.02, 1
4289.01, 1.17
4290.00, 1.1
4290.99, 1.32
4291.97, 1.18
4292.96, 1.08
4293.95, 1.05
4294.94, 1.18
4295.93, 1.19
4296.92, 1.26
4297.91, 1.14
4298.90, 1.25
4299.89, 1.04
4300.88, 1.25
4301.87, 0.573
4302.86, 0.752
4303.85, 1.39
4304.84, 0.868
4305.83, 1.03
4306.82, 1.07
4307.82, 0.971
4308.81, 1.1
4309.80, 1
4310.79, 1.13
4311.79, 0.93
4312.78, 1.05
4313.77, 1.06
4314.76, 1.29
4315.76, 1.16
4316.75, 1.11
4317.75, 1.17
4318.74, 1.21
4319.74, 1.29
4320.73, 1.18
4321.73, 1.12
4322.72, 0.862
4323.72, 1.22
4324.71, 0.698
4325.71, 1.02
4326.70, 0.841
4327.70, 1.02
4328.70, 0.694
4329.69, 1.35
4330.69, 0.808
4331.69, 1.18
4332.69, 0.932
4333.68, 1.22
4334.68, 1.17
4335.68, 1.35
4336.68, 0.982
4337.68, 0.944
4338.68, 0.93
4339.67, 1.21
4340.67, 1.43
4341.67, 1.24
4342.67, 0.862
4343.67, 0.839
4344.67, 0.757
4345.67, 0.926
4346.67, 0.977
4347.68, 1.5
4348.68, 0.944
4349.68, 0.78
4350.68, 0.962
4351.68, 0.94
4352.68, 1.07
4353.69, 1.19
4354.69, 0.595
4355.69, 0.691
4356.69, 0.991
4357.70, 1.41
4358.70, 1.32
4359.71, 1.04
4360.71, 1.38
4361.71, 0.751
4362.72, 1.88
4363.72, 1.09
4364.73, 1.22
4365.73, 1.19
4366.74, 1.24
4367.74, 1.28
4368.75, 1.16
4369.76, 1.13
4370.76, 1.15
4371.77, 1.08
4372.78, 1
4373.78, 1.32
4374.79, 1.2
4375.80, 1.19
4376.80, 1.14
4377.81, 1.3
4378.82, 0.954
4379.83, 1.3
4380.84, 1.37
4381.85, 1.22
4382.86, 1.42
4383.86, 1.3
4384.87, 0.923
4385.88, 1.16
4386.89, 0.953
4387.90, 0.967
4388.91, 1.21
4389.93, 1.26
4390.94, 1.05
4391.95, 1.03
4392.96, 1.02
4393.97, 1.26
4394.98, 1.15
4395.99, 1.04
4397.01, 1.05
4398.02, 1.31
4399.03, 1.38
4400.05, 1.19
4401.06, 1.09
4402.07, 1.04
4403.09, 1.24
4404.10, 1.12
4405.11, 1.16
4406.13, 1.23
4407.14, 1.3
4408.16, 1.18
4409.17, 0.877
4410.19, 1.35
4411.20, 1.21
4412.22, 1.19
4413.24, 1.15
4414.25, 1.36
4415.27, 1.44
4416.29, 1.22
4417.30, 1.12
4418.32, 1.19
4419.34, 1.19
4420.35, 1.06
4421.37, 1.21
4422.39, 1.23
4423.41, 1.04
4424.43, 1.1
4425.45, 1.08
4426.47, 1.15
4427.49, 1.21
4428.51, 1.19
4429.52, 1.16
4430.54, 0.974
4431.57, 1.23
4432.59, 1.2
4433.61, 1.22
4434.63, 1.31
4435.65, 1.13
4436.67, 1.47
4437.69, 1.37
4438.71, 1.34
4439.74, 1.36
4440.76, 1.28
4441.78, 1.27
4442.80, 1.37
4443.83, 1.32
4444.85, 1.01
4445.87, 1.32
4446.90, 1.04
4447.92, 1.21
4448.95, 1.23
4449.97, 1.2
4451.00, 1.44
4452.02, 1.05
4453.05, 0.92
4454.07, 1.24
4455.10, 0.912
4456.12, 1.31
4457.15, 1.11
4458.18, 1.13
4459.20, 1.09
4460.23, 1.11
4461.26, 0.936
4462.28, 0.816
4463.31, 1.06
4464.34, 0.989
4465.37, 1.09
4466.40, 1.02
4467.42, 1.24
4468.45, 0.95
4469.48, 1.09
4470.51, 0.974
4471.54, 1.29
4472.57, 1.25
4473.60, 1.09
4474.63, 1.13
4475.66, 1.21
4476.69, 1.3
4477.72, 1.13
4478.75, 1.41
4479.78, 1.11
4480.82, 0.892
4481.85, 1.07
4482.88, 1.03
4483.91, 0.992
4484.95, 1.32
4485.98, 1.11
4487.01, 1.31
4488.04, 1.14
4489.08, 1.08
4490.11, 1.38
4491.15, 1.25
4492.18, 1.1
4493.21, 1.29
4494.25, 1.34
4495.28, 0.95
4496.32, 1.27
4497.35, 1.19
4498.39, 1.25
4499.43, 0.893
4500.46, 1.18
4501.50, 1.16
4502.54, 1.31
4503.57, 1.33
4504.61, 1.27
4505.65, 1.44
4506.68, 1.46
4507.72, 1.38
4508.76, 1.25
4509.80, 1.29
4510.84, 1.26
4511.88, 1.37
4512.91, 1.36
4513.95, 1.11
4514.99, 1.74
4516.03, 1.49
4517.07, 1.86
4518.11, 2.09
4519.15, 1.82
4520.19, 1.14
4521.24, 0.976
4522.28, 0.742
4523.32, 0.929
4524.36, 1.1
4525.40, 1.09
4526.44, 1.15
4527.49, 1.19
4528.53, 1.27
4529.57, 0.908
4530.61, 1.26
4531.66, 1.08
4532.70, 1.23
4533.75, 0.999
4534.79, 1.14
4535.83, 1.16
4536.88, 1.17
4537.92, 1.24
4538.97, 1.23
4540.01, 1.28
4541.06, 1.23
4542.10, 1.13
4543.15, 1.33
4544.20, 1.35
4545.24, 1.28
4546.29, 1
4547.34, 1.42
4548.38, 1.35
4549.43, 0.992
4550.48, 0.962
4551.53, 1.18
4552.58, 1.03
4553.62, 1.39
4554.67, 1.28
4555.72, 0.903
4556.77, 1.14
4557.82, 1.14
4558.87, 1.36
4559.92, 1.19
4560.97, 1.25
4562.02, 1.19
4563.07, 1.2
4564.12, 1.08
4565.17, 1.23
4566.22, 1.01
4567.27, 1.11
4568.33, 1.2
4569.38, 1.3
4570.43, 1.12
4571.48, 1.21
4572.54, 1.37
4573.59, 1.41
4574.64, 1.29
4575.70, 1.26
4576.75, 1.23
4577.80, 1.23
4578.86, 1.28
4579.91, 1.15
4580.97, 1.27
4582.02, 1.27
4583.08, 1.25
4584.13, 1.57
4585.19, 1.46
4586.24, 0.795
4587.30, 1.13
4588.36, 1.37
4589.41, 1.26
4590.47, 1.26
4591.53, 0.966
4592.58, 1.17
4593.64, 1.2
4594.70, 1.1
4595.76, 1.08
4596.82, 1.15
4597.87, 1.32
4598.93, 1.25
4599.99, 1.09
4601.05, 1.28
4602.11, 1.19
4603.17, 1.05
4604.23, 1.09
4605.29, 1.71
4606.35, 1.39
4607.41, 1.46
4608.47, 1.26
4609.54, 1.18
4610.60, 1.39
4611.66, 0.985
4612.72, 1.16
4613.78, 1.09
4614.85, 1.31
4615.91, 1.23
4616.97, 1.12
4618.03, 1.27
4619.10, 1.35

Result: 1.3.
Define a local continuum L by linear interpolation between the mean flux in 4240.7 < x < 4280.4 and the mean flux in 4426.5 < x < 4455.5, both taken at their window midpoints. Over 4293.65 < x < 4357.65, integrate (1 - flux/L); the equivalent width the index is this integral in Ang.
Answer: 6.0 Ang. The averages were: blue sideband 1.13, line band 1.05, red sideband 1.21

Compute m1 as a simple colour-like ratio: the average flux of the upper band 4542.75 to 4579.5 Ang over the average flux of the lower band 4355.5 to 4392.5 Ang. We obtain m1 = 1.03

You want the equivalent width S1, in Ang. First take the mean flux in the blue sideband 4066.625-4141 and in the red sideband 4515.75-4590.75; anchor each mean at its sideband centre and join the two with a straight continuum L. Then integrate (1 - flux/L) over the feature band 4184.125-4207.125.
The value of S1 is -1.1 Ang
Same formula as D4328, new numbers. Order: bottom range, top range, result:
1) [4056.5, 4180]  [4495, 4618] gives 1.43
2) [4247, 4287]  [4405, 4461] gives 1.17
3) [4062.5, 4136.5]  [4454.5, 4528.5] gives 1.41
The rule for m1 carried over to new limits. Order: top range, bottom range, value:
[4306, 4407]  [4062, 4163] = 1.05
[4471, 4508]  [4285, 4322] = 1.09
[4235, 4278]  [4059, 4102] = 1.08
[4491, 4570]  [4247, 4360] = 1.14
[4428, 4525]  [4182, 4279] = 1.07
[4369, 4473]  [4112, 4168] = 1.06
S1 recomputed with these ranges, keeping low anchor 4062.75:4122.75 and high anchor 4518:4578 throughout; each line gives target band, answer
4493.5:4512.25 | -1.3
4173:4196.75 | -0.9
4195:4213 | -1.9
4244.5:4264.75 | -1.3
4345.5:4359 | 1.1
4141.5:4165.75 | -2.3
